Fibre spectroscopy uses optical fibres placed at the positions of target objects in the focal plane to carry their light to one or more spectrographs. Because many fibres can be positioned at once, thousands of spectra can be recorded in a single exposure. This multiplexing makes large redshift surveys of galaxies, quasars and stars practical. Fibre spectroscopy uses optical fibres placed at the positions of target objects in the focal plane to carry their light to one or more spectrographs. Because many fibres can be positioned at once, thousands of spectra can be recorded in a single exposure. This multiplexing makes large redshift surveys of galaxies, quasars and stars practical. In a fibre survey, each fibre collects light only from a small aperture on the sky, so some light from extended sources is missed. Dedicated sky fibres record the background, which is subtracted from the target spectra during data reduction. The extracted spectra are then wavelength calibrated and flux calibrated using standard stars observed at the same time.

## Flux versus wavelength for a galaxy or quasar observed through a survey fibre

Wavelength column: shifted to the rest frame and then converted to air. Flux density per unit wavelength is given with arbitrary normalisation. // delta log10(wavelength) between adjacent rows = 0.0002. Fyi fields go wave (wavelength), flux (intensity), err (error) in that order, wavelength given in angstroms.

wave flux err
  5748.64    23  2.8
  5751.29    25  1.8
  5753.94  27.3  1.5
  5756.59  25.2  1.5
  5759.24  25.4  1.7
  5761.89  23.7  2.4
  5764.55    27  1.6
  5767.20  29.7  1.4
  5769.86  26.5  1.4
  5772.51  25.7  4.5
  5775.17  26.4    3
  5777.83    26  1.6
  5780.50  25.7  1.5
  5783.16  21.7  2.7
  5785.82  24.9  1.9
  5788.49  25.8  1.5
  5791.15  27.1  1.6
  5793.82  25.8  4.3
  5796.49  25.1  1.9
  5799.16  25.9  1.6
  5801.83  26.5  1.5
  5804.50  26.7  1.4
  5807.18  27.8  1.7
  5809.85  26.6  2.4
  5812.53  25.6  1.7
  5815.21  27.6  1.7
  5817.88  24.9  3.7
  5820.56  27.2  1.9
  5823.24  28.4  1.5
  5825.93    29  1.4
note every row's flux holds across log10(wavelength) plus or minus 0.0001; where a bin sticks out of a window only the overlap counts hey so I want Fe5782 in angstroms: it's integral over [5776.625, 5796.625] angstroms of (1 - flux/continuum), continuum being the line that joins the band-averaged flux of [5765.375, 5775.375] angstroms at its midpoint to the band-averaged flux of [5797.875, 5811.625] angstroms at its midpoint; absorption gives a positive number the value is 1.2 angstroms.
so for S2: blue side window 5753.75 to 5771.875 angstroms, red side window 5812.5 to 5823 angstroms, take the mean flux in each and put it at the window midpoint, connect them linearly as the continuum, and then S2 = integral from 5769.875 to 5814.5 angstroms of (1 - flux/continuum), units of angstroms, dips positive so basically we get 1.1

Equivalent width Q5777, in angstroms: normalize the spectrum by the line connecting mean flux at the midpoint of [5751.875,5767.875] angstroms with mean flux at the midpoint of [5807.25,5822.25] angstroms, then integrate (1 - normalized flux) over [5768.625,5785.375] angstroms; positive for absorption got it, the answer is 0.6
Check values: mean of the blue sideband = 26.2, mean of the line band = 25.3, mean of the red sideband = 26.6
